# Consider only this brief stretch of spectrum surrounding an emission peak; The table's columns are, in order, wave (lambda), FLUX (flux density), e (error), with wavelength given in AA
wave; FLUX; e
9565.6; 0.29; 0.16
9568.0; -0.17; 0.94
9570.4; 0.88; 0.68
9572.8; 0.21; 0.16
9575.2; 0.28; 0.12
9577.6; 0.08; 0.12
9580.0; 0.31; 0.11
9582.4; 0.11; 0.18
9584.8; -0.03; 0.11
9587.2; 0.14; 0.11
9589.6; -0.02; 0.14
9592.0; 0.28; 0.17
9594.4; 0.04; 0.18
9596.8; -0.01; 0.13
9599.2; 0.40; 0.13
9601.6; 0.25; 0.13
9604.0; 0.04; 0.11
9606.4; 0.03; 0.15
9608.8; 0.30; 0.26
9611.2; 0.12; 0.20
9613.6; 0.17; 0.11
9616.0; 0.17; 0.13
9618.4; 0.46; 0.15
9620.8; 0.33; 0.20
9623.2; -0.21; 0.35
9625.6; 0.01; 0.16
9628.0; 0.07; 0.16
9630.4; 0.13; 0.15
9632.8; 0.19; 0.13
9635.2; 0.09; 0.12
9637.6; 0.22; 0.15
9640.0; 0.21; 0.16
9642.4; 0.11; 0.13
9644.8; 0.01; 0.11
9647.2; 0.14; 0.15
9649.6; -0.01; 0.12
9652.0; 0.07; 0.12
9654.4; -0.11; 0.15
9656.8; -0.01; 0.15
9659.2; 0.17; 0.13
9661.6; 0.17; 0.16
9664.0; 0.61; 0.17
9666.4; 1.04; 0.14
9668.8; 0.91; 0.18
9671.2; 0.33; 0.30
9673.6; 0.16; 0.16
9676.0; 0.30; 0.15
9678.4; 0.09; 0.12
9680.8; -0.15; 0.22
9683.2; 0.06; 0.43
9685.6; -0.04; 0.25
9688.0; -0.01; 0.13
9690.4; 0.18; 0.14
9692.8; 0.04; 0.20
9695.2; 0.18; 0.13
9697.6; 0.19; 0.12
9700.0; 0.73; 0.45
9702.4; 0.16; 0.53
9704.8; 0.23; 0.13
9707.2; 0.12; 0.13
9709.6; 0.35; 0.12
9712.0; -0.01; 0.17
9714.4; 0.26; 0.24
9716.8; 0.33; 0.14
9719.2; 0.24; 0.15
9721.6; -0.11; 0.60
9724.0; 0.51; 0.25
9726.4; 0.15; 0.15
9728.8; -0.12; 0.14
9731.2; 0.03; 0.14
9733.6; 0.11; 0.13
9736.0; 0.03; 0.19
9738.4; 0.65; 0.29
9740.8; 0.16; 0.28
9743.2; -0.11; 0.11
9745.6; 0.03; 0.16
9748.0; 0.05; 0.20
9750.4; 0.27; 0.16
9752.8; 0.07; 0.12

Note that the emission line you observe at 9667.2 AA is H-beta 4861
